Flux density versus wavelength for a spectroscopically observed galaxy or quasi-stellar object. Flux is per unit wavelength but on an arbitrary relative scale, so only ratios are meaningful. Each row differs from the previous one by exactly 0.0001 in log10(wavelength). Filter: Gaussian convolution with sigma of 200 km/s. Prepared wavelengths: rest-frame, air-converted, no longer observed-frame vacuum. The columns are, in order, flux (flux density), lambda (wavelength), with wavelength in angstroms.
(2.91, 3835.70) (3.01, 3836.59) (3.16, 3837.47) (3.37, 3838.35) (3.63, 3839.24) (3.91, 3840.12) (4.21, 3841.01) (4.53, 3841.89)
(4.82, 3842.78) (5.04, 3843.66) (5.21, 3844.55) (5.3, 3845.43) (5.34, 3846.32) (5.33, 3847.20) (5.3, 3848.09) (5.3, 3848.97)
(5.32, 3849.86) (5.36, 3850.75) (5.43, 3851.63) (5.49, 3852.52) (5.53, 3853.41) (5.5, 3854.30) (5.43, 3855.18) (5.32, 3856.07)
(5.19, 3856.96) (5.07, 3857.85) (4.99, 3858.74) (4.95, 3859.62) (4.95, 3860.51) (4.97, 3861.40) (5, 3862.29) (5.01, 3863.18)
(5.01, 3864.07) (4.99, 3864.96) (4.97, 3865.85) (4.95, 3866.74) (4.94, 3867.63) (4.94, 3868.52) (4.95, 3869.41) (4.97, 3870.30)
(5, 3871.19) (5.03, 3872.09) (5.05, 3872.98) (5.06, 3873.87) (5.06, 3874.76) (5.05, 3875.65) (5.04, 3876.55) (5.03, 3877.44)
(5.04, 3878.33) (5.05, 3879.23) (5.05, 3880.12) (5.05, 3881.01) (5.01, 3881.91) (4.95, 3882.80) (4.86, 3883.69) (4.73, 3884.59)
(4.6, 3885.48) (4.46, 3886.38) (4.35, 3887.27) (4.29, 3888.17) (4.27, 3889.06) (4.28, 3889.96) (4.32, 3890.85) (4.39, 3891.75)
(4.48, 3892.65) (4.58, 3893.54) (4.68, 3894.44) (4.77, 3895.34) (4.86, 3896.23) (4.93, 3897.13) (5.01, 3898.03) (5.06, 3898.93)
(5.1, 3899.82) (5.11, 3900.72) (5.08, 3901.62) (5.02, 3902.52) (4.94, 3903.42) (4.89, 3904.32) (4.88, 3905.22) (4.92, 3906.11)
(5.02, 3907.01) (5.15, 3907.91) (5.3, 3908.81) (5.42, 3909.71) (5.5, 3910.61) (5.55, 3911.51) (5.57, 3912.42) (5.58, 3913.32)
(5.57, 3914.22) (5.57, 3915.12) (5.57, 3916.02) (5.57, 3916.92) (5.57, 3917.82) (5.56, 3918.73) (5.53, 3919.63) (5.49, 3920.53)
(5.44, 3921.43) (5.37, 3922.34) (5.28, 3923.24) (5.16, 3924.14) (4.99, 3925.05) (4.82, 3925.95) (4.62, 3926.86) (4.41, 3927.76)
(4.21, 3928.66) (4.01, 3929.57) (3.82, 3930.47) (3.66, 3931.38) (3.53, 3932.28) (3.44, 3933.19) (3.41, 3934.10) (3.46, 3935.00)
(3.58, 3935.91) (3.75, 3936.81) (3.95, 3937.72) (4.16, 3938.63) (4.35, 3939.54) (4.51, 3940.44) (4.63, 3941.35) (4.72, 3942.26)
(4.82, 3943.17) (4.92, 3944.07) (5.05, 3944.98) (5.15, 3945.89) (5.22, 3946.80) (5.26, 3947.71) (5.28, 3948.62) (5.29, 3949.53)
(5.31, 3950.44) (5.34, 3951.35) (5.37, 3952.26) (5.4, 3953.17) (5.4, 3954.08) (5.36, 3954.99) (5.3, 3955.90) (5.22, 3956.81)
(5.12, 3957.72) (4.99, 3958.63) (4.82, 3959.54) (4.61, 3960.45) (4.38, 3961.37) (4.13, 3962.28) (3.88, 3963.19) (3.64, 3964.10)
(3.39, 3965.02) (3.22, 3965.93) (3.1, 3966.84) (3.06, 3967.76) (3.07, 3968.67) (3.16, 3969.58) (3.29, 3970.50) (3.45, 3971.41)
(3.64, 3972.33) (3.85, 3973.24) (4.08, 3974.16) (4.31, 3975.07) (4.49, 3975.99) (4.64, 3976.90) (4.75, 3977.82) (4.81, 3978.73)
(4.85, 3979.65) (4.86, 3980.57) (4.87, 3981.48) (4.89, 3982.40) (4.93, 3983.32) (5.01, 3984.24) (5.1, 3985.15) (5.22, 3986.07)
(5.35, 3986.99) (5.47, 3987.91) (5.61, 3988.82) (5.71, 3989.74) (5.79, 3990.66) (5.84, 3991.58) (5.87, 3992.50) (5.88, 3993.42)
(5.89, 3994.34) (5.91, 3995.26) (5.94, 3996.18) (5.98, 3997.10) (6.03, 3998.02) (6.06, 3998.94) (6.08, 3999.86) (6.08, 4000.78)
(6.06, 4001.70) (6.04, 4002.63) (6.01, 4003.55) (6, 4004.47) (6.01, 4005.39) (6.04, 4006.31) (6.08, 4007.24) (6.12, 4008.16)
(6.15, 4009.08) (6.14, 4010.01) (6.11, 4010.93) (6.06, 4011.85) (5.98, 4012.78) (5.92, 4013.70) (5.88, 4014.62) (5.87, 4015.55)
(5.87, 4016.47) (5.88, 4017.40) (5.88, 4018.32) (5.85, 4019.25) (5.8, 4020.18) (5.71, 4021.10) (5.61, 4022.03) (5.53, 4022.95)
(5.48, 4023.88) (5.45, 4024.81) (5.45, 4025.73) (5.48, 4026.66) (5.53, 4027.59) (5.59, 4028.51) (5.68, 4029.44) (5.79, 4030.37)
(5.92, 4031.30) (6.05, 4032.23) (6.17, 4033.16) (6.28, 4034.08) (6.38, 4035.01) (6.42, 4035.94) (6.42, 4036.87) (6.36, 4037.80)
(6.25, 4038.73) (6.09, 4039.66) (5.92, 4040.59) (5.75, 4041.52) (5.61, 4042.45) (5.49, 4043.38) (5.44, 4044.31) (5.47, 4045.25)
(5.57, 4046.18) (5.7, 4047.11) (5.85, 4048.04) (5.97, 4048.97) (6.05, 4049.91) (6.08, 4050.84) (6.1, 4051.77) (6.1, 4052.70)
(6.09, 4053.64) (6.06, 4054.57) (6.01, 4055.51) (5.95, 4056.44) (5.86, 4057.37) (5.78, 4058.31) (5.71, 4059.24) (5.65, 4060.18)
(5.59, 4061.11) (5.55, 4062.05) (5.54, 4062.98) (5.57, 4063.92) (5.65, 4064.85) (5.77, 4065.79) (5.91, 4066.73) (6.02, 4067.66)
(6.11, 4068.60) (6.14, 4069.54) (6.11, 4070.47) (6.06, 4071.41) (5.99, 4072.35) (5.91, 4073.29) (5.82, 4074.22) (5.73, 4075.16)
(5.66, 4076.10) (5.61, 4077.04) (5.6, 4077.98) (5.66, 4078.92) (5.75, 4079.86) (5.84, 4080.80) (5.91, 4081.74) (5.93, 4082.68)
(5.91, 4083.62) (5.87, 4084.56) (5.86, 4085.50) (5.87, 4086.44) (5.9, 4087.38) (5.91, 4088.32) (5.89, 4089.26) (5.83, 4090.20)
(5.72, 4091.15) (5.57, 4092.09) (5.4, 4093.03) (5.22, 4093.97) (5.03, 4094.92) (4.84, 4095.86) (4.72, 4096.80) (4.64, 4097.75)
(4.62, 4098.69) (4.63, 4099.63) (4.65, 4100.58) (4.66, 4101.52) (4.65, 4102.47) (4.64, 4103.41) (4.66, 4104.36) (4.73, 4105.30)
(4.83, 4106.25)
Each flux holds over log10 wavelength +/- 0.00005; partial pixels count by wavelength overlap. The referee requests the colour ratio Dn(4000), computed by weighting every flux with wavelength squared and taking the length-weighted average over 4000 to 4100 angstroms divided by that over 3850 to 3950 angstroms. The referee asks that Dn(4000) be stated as 1.3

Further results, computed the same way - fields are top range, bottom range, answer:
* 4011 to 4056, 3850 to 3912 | 1.28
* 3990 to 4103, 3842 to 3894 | 1.27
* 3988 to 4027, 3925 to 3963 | 1.32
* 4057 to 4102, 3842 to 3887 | 1.23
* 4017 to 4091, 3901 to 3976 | 1.33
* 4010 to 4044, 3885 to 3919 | 1.25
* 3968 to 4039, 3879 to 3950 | 1.20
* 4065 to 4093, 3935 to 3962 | 1.29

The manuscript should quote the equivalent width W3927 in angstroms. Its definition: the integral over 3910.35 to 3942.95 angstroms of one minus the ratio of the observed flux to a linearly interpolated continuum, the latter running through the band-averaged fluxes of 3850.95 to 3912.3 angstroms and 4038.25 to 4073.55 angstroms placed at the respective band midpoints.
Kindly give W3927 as 3.0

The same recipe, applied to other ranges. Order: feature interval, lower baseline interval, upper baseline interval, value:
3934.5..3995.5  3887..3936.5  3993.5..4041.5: 8.0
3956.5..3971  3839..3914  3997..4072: 4.1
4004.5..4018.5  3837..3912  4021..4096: -1.1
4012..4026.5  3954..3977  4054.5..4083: -2.2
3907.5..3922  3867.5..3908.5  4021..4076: -1.4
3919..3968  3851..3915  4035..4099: 6.3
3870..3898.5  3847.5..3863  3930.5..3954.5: 1.3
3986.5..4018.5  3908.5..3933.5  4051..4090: -2.7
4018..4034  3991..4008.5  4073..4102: 0.3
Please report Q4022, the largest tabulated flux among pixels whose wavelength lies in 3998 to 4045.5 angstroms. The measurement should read 6.42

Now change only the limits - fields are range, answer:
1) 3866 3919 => 5.58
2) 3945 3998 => 5.98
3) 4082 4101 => 5.93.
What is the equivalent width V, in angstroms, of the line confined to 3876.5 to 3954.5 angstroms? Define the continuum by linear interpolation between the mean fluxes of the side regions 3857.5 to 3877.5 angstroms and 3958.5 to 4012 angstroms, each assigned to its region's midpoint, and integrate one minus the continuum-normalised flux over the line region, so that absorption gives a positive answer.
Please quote 2.6 angstroms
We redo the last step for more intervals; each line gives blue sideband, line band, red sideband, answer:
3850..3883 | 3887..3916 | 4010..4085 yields 1.54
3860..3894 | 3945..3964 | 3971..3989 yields -1.13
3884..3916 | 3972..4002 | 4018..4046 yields 1.38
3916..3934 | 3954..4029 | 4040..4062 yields 1.86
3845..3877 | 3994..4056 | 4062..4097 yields -3.74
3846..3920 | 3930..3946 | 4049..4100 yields 3.38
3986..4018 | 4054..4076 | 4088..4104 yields -2.00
